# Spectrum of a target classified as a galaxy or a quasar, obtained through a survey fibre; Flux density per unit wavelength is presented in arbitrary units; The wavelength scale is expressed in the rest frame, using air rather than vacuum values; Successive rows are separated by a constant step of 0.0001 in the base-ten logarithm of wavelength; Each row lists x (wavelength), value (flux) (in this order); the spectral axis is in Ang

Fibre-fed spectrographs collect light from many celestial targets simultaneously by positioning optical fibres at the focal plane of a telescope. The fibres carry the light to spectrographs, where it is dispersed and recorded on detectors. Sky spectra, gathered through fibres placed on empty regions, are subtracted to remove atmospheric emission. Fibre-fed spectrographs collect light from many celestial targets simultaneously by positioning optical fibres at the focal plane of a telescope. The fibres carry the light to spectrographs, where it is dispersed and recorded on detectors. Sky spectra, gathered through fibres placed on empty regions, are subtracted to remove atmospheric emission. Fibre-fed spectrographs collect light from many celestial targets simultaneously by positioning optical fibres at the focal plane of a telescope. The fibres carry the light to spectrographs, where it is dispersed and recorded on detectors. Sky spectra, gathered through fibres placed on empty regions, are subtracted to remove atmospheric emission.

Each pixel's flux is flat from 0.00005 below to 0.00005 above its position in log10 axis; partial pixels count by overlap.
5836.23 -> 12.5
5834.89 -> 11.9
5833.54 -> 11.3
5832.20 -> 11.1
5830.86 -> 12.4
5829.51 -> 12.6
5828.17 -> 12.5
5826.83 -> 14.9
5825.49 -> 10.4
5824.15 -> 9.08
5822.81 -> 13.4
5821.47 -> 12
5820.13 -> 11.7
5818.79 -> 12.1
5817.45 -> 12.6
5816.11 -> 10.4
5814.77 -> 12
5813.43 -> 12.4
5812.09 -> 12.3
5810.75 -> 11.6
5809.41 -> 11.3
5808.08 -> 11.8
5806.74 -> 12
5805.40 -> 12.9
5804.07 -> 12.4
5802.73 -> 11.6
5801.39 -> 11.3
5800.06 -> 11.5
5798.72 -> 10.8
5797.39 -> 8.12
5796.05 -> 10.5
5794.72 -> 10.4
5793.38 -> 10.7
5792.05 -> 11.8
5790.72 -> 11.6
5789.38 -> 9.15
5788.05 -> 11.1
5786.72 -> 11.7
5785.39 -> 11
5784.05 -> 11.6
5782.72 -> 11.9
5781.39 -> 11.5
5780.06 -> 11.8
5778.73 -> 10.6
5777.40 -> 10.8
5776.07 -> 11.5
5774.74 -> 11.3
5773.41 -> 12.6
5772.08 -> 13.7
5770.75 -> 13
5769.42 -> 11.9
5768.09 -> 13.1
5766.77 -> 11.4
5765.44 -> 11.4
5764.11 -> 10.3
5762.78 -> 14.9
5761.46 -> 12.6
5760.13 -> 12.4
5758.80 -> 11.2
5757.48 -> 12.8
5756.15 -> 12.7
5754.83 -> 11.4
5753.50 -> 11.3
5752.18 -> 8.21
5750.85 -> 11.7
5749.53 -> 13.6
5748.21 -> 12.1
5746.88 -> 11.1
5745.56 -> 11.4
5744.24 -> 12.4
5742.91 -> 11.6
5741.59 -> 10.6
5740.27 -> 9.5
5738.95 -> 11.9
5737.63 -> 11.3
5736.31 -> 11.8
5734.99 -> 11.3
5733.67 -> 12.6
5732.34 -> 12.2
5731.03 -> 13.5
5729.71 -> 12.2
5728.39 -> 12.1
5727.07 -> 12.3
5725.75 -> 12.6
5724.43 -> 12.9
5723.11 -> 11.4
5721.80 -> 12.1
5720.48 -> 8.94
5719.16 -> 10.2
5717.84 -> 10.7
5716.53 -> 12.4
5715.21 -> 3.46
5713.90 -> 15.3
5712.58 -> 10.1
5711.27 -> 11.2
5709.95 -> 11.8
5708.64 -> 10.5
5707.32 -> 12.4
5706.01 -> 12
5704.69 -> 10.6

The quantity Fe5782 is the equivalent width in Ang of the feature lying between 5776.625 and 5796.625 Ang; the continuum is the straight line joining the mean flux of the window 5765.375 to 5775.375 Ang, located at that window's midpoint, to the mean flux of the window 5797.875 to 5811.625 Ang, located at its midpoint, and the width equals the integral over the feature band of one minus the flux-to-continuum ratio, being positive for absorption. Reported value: 1.6 Ang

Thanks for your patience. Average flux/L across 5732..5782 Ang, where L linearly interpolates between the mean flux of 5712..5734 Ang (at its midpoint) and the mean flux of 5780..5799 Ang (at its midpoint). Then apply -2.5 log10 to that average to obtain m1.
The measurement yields -0.06 mag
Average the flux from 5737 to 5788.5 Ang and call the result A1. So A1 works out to 11.7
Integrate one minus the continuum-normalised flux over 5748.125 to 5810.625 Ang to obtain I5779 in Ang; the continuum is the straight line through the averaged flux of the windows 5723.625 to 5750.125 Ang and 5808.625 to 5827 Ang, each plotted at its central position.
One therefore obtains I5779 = 1.4 Ang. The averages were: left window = 11.9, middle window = 11.6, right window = 11.8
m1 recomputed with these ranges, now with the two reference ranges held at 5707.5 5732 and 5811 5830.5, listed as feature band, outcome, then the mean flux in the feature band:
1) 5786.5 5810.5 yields 0.07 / 11.1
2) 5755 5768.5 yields -0.06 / 12.2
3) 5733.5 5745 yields 0.01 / 11.4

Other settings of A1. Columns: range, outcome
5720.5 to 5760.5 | 11.8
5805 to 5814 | 12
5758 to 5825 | 11.6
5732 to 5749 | 11.5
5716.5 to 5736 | 11.8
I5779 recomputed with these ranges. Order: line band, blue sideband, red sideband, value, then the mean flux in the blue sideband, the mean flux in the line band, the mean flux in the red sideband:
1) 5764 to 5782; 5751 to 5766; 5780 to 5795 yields -0.6 Ang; 11.7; 11.8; 11.2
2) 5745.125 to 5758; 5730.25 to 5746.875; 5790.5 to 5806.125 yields -0.1 Ang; 11.7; 11.6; 11.1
